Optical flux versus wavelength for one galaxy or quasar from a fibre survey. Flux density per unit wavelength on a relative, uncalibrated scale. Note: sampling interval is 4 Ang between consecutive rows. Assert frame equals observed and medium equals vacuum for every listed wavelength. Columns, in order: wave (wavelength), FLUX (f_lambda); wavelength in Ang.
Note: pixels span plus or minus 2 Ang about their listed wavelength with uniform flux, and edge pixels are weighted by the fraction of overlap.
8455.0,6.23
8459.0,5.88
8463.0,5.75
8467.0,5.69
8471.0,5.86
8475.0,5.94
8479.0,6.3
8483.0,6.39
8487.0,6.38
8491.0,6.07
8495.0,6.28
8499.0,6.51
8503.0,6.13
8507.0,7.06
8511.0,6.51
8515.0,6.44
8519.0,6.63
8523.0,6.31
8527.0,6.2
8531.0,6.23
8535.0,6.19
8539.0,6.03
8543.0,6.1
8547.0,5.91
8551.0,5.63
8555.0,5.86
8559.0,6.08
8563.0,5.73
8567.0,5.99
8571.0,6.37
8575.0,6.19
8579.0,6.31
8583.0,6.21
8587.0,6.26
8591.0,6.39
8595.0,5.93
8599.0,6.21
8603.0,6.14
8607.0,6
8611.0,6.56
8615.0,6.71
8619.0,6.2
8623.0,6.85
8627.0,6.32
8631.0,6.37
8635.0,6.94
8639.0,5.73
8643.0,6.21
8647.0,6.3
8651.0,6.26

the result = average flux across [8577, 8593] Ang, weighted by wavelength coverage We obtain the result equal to 6.29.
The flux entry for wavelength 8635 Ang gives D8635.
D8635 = 6.94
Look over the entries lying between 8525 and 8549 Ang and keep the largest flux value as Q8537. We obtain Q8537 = 6.23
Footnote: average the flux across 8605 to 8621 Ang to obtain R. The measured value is 6.37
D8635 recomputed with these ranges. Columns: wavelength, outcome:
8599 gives 6.21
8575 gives 6.19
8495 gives 6.28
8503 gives 6.13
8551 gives 5.63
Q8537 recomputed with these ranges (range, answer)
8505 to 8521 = 7.06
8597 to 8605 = 6.21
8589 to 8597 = 6.39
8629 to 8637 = 6.94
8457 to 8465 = 5.88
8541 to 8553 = 6.1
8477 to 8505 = 6.51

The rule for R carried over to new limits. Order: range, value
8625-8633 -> 6.35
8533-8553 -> 5.97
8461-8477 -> 5.81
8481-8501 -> 6.33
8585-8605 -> 6.19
